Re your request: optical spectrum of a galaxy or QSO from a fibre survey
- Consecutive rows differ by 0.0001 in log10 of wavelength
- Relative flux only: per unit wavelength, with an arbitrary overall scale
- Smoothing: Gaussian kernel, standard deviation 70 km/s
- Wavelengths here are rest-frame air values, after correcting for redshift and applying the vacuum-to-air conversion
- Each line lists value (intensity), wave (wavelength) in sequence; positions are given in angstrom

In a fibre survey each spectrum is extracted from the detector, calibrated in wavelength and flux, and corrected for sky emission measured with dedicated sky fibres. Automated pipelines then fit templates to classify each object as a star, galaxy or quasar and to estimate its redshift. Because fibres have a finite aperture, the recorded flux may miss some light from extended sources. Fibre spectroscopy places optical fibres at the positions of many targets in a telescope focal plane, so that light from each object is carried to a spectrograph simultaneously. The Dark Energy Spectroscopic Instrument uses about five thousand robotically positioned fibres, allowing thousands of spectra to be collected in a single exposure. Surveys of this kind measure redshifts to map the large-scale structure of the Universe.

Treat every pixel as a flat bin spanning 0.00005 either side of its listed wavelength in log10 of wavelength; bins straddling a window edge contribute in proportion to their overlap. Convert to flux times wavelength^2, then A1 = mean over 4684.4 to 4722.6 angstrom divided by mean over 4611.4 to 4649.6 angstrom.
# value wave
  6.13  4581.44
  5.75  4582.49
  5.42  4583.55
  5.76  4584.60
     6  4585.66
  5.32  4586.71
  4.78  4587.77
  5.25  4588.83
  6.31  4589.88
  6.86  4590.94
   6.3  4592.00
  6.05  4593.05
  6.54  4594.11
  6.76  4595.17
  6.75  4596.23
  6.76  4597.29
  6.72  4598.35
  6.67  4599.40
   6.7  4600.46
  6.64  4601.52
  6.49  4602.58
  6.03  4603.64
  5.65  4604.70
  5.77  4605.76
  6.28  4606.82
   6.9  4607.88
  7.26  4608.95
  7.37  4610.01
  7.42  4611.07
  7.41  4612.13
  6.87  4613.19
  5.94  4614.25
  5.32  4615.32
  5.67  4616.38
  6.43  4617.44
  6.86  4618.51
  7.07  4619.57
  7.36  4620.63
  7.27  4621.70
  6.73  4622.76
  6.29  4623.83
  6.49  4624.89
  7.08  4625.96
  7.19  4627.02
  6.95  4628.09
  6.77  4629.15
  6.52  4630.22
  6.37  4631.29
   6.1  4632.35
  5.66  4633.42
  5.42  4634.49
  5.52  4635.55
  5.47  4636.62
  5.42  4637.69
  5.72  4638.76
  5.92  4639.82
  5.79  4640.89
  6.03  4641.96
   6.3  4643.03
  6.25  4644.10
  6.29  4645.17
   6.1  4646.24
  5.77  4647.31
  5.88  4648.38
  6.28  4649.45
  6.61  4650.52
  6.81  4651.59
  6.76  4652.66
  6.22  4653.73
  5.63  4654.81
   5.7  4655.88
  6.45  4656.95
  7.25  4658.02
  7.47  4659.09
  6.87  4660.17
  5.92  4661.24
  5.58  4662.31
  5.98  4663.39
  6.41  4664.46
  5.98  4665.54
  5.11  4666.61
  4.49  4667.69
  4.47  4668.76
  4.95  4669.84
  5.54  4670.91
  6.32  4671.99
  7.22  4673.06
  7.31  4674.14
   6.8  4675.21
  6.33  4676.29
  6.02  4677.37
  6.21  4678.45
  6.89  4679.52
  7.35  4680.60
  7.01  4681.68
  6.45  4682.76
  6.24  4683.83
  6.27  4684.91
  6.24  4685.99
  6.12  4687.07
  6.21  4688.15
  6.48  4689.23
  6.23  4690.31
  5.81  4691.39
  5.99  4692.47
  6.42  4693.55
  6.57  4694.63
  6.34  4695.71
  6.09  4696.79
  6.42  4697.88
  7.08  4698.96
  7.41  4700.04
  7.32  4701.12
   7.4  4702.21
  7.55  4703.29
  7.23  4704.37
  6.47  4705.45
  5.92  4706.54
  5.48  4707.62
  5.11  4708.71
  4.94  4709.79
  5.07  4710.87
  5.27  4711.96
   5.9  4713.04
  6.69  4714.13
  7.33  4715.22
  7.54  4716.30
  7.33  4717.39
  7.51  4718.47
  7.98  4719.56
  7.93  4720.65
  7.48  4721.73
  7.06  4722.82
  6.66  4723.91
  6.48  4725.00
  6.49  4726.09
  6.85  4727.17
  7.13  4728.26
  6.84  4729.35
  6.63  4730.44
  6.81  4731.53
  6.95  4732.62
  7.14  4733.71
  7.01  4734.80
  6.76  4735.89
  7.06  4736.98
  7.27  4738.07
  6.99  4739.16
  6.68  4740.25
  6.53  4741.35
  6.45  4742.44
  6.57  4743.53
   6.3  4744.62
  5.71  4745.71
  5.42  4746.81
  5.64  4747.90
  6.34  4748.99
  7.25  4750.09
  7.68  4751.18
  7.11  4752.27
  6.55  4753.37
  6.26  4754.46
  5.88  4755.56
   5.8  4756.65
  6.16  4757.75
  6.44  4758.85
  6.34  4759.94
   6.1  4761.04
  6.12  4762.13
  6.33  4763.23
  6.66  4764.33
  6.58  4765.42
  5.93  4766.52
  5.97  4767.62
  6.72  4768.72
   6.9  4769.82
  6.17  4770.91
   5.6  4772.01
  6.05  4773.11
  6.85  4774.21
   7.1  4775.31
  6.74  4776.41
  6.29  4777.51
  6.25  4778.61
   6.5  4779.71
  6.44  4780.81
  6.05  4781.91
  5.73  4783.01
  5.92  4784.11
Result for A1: 1.07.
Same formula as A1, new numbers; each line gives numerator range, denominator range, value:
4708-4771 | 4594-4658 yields 1.08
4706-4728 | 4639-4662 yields 1.07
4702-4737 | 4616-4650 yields 1.11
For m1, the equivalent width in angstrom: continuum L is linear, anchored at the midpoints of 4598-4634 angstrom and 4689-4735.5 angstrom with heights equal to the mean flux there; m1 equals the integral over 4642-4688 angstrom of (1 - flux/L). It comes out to 2.75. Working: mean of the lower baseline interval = 6.59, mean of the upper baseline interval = 6.66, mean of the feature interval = 6.23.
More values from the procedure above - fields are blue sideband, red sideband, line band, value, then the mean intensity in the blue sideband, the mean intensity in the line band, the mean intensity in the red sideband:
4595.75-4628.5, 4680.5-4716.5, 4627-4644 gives 1.4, 6.66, 6.04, 6.39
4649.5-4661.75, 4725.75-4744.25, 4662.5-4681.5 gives 1.4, 6.51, 6.09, 6.83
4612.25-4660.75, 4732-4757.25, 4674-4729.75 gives -0.9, 6.34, 6.6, 6.58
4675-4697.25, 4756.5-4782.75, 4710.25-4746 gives -2.5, 6.38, 6.8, 6.34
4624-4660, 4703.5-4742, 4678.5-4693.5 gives 0.2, 6.26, 6.4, 6.71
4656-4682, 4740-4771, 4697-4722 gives -1.6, 6.23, 6.69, 6.37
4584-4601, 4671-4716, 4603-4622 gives -1.0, 6.22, 6.59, 6.42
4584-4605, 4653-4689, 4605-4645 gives -1.2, 6.22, 6.4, 6.22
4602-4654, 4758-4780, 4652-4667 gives 0.3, 6.37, 6.25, 6.38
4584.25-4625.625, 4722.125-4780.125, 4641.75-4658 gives 0.6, 6.44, 6.24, 6.53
